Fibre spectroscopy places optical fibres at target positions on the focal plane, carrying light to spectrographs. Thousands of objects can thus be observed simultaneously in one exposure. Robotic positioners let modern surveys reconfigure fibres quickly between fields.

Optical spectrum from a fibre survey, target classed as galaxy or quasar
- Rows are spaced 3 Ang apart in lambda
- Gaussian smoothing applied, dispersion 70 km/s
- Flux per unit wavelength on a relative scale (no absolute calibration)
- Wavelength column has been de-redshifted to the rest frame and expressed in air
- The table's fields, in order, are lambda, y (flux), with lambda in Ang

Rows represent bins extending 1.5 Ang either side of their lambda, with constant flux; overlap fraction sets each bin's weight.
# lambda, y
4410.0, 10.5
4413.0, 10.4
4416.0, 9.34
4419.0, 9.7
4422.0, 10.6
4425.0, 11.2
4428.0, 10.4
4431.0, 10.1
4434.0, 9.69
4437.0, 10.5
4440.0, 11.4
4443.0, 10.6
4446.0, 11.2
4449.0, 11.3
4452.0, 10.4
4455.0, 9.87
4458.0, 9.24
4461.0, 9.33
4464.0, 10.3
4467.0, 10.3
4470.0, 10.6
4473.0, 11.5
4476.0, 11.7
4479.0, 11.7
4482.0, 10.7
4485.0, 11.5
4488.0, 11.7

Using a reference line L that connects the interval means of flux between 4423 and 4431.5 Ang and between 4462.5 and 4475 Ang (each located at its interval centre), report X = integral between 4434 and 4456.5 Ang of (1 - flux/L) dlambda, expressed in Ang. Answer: 0.0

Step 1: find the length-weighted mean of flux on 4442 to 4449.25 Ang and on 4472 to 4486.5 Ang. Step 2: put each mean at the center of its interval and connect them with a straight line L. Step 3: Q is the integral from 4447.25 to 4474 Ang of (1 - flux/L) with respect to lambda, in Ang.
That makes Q 2.1 Ang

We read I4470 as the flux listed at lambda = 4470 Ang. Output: 10.6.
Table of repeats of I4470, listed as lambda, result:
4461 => 9.33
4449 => 11.3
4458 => 9.24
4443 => 10.6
